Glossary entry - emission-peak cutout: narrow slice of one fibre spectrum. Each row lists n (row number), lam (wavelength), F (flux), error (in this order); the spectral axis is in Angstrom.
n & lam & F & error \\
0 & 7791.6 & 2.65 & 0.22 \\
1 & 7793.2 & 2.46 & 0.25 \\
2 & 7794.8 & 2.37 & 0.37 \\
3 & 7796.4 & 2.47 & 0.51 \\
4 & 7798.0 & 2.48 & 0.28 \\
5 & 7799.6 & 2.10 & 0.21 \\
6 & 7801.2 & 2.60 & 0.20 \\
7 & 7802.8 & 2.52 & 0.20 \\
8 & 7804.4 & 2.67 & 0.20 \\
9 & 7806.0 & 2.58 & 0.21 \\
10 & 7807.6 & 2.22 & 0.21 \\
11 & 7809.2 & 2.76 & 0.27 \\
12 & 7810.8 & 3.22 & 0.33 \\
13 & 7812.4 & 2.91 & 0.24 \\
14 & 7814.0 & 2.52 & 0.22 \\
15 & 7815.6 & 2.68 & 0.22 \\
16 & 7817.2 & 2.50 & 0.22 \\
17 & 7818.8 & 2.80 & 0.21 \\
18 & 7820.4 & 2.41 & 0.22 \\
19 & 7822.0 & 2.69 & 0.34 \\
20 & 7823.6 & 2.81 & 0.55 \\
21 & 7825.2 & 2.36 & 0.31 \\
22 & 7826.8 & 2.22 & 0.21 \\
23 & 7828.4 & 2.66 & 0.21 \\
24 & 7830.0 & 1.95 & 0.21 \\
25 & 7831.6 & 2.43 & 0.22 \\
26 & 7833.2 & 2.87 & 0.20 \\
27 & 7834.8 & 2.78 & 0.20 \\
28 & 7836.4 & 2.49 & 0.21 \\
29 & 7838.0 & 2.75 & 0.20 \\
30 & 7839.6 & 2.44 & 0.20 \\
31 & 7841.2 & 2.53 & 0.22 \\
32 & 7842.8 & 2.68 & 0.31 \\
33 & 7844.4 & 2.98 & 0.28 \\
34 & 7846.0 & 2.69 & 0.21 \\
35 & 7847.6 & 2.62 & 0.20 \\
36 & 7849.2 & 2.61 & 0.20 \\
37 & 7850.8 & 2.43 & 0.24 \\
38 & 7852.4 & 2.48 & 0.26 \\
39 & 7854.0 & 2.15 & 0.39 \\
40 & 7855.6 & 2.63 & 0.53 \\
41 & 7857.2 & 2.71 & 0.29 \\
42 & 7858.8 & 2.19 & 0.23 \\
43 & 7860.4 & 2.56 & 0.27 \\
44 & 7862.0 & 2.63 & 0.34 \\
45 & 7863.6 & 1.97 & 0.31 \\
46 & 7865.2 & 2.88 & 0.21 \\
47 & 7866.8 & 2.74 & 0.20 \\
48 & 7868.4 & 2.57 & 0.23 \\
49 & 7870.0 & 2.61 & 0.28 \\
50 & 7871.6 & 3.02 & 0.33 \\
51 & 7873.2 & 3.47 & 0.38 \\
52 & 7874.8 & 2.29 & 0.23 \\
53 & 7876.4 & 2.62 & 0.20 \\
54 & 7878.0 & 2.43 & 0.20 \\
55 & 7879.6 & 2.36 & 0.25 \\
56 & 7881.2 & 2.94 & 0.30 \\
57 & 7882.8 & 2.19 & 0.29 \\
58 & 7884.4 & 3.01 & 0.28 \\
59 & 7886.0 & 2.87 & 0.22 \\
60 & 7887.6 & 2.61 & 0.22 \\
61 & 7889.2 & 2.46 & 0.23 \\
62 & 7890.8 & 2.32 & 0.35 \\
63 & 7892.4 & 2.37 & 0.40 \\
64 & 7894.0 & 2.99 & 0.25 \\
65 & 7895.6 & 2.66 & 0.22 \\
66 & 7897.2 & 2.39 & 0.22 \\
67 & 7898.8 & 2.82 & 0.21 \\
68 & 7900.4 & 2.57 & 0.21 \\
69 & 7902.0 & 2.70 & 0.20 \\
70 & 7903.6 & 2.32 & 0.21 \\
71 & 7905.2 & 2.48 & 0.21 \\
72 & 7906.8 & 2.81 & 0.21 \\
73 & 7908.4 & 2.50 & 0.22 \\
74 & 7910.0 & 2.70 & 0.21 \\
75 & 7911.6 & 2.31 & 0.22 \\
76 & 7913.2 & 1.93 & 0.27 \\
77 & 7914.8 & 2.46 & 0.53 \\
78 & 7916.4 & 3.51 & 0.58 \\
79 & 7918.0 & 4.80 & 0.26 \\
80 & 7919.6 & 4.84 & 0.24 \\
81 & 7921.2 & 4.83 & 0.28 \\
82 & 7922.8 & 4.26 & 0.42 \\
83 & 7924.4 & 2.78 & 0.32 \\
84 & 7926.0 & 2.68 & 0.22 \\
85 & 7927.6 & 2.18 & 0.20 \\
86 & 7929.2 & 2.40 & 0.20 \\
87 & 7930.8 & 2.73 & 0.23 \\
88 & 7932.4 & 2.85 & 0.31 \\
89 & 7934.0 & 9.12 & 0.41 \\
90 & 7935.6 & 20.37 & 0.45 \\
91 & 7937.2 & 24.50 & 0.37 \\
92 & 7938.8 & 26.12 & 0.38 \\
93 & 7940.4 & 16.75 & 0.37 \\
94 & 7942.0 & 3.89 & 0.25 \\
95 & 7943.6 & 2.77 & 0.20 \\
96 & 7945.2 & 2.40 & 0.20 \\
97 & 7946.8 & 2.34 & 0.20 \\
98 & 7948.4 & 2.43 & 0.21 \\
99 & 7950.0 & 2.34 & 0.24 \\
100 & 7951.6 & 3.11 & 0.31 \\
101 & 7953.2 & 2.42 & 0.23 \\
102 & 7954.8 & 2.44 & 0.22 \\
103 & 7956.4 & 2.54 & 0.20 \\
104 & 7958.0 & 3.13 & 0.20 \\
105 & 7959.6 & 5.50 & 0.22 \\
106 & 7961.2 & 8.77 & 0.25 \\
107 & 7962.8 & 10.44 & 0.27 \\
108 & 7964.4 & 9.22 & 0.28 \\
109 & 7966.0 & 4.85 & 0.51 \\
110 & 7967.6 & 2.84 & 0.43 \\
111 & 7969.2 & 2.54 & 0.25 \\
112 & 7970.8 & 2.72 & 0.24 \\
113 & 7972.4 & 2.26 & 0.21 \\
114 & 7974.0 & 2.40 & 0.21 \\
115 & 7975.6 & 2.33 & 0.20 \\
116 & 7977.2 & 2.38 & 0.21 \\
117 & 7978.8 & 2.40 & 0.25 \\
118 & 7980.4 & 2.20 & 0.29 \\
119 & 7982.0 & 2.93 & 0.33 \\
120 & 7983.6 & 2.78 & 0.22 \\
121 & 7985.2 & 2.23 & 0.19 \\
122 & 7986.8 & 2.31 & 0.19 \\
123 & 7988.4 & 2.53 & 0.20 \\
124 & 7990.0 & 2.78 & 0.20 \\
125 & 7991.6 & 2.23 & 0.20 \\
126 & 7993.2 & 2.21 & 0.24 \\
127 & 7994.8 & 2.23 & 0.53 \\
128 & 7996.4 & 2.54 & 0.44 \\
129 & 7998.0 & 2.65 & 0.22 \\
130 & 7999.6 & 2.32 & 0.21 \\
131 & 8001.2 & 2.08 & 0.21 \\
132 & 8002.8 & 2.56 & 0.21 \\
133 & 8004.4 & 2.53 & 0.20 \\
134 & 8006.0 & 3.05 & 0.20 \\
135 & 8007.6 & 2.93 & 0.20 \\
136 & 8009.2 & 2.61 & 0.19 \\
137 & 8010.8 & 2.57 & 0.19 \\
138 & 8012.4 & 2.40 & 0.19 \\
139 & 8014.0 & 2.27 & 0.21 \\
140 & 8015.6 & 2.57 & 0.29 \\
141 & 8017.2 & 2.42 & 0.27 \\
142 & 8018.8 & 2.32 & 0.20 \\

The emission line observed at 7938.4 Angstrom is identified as H-alpha 6563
